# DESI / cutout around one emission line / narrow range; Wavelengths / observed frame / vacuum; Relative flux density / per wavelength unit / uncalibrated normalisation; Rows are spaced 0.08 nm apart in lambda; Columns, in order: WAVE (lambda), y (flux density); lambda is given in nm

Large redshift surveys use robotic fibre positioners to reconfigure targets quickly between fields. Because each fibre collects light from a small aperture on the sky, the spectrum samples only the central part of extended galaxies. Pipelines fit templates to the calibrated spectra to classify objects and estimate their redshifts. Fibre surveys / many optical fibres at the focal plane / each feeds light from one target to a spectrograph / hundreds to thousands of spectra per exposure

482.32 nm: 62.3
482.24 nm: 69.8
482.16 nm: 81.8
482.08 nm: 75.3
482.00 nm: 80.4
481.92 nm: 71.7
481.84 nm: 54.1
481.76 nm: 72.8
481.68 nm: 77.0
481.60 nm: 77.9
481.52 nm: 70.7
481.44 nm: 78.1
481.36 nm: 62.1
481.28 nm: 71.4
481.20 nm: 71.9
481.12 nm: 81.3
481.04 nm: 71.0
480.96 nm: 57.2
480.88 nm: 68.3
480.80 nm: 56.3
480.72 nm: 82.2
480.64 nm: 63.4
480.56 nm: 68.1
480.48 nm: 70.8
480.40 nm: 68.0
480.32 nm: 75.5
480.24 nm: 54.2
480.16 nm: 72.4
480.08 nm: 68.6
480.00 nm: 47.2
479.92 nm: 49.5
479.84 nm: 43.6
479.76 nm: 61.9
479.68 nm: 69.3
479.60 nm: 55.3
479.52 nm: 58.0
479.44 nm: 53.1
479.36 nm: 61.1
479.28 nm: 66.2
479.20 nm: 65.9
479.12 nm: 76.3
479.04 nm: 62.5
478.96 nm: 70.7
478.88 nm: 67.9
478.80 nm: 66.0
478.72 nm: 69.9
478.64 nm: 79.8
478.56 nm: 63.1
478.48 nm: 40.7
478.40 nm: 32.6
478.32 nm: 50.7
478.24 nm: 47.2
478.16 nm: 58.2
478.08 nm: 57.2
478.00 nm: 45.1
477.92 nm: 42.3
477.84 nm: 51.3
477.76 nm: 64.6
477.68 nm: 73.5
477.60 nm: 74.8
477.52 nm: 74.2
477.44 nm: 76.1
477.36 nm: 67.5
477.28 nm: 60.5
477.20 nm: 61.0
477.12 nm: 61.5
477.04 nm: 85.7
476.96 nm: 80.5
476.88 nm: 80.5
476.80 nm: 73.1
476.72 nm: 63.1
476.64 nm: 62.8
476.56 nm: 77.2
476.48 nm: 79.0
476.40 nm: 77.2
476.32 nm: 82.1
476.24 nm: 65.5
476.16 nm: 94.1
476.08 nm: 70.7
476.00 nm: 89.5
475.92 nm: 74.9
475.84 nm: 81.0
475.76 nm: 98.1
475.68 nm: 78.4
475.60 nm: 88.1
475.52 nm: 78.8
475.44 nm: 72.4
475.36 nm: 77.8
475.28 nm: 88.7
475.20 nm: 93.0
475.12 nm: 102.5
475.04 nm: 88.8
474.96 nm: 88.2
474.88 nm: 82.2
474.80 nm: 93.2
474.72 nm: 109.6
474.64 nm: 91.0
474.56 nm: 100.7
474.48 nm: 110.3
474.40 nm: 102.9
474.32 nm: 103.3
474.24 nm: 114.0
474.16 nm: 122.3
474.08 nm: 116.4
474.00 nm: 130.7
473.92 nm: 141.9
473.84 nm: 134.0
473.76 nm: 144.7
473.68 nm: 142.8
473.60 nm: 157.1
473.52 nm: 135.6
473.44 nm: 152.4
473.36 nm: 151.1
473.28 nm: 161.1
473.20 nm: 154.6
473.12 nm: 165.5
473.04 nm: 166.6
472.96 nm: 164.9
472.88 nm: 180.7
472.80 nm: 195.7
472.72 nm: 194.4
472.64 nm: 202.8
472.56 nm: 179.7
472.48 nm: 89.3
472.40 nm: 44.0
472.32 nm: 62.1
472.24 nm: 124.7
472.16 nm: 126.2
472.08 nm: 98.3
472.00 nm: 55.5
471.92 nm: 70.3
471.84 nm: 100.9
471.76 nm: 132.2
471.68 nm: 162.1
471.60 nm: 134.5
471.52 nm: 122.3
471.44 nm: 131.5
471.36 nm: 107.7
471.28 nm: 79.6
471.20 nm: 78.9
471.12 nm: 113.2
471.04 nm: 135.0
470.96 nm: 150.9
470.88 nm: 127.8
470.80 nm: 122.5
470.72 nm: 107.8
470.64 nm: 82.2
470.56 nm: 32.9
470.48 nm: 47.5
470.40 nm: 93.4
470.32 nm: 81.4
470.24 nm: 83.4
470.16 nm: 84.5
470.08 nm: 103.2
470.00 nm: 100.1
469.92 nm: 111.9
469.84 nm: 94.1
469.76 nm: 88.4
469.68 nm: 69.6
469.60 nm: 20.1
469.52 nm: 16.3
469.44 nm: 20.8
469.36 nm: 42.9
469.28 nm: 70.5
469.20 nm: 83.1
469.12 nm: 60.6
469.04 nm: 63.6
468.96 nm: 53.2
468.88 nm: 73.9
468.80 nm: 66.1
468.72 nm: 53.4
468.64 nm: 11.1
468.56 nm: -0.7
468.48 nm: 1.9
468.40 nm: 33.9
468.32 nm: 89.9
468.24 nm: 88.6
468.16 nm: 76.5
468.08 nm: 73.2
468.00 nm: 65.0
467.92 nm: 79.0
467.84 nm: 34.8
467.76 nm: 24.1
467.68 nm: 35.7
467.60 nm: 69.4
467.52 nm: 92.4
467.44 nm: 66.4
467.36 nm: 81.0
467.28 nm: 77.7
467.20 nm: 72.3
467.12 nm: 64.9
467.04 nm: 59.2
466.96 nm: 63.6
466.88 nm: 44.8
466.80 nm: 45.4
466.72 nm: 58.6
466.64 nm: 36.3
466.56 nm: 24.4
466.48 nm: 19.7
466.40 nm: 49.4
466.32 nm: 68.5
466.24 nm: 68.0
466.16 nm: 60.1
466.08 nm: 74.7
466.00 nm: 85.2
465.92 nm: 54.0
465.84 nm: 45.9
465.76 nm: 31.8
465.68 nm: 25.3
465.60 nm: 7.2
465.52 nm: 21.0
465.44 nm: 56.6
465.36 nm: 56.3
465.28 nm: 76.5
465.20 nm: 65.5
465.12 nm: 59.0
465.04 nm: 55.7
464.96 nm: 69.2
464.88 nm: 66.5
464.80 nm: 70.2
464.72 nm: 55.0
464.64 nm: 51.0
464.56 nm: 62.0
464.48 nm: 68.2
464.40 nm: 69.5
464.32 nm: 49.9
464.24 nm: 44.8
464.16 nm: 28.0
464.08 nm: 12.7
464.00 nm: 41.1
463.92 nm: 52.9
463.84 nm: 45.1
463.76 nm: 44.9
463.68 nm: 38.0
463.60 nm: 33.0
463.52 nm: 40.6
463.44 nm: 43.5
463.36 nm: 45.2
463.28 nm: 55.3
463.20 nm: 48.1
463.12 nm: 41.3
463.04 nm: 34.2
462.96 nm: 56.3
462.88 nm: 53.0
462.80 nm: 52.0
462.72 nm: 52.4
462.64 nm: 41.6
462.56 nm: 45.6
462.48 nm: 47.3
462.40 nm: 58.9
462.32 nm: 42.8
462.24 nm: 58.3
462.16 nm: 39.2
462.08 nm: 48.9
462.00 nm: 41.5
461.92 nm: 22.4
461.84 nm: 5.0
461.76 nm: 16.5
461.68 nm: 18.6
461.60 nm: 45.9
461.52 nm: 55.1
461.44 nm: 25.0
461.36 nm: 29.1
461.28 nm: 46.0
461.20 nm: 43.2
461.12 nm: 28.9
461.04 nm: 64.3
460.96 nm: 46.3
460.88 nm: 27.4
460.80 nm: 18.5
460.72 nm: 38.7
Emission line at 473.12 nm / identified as Lyman alpha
